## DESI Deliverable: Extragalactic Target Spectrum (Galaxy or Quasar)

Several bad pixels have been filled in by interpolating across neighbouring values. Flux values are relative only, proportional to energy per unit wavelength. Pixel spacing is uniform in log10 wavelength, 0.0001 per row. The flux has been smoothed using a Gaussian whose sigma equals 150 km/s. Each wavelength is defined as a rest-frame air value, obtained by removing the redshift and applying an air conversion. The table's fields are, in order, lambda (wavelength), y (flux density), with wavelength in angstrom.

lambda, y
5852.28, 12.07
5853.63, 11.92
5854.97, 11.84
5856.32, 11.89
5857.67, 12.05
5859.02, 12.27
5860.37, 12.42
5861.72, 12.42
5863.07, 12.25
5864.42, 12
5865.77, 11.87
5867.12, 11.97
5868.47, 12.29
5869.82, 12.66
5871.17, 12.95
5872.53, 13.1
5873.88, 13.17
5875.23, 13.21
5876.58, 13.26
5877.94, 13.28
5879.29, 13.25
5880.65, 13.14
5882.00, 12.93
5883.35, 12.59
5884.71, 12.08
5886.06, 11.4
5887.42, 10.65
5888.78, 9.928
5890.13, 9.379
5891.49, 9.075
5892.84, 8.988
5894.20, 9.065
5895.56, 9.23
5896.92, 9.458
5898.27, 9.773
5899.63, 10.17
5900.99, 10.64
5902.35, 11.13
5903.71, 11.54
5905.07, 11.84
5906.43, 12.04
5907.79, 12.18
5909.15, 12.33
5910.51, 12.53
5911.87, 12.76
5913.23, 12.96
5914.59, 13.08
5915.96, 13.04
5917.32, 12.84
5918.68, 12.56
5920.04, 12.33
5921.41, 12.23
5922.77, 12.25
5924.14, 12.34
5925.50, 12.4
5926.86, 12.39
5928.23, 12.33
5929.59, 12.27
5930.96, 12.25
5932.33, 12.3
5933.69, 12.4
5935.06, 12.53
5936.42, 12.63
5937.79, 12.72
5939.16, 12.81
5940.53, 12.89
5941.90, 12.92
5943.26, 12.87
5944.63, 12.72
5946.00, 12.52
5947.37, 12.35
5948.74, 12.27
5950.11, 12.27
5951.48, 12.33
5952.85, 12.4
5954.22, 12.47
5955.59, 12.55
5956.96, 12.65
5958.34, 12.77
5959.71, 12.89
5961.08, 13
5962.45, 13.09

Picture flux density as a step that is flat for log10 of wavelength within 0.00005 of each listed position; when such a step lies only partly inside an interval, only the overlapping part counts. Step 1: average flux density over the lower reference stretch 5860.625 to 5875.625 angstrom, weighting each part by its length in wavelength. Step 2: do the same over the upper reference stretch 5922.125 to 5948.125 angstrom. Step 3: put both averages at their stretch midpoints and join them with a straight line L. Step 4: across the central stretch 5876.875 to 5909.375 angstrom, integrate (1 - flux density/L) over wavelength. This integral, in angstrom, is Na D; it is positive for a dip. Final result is 3.7 angstrom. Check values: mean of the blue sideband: 12.5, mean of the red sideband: 12.5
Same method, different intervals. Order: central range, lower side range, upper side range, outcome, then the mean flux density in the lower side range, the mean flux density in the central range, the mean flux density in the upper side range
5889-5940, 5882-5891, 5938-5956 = 0.51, 11.1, 11.7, 12.6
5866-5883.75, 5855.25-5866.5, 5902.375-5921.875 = -0.99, 12.1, 12.9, 12.4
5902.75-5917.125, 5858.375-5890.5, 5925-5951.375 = 0.00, 12.3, 12.4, 12.5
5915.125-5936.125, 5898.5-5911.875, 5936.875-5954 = -0.60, 11.6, 12.4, 12.6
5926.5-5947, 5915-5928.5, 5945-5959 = -0.16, 12.5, 12.6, 12.5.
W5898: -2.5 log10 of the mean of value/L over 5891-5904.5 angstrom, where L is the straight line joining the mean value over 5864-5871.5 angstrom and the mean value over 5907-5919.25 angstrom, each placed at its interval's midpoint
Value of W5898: 0.254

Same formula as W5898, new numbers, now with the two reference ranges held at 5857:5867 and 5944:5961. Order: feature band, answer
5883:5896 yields 0.20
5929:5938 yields 0.00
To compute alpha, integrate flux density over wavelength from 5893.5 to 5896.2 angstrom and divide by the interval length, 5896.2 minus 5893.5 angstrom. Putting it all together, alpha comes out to 9.13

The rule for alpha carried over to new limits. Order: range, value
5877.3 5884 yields 13.1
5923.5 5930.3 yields 12.4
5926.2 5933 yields 12.3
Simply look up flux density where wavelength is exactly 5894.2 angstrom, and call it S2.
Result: 9.065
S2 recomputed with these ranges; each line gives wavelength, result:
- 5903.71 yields 11.54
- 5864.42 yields 12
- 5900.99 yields 10.64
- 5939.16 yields 12.81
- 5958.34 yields 12.77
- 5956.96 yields 12.65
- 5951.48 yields 12.33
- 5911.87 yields 12.76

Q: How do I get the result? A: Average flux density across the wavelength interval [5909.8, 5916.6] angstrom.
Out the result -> 12.9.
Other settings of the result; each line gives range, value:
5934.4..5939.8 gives 12.7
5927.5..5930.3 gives 12.3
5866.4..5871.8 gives 12.5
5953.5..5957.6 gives 12.6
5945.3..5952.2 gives 12.3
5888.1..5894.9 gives 9.29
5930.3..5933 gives 12.3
